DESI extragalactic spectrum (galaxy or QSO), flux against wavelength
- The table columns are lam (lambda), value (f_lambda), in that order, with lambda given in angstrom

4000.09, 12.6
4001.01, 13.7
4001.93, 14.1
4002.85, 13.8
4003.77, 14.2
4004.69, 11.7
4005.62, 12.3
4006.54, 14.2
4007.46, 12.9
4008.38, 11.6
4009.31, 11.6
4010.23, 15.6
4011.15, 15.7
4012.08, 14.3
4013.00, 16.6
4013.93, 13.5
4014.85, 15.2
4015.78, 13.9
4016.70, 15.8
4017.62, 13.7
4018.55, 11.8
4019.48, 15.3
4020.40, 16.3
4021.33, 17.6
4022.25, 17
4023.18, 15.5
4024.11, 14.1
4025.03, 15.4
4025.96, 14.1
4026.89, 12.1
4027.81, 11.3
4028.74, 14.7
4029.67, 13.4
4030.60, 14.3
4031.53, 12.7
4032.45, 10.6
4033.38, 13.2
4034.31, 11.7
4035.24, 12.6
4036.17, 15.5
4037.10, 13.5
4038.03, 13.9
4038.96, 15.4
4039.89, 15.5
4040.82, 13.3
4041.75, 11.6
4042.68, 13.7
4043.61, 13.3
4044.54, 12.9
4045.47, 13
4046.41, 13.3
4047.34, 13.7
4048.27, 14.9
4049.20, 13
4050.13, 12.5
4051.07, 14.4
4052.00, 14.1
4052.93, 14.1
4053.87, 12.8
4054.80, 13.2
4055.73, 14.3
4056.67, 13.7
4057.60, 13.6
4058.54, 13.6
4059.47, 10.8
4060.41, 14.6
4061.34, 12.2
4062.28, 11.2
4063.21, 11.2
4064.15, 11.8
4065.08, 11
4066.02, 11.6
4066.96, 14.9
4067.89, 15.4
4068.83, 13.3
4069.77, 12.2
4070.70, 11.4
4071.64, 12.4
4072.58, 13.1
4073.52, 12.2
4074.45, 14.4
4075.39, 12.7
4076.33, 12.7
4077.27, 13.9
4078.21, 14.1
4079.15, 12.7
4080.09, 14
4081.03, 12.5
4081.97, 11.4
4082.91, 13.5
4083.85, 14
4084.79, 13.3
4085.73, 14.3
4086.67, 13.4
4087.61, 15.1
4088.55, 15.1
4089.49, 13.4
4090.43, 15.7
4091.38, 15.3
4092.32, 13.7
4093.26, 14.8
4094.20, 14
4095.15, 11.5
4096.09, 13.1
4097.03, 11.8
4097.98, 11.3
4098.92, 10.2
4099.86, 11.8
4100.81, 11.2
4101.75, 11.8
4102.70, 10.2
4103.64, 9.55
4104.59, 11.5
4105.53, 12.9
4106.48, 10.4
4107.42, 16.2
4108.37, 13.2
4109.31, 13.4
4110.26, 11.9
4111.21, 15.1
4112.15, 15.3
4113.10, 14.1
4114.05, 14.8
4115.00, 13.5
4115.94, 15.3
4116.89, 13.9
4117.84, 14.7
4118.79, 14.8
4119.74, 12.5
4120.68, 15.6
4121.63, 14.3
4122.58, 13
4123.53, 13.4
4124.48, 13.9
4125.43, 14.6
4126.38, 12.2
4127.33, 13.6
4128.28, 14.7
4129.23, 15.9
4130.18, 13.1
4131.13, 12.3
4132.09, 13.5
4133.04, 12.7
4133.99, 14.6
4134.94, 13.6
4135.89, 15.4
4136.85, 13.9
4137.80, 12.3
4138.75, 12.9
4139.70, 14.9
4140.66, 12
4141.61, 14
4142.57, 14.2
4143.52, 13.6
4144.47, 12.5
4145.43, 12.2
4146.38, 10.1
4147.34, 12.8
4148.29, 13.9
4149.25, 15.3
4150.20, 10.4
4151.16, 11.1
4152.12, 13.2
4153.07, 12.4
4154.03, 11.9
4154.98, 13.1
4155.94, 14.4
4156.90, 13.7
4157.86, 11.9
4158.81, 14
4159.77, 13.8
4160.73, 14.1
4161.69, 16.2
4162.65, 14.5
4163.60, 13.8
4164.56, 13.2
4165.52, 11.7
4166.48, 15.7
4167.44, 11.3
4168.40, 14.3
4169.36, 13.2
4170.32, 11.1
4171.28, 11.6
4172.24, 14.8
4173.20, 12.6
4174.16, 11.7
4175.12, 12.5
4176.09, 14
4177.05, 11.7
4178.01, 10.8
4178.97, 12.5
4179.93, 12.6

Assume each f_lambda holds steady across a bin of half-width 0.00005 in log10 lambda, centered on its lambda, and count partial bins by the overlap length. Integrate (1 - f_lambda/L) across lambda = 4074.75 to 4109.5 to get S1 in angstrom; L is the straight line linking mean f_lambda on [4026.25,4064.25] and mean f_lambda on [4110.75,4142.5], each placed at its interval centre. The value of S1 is 1.7 angstrom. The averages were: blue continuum 13.2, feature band 13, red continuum 14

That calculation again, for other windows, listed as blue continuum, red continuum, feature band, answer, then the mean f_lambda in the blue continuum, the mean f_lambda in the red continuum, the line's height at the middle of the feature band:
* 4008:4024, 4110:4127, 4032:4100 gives 5.7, 14.8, 14.1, 14.4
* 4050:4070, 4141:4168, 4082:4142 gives -1.5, 13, 13.2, 13.1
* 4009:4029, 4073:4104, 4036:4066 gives 1.4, 14.6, 13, 13.9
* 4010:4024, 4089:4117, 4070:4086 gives 0.7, 15.1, 13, 13.6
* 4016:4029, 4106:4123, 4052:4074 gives 2.3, 14.6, 14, 14.3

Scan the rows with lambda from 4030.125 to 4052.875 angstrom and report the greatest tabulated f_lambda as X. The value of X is 15.5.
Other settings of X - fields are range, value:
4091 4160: 16.2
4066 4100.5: 15.7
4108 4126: 15.6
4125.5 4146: 15.9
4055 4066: 14.6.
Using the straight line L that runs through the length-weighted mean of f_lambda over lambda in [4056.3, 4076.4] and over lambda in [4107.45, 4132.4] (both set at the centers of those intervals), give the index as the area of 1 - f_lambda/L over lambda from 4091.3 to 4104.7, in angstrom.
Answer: 1.4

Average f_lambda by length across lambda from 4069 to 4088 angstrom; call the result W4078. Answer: 13.2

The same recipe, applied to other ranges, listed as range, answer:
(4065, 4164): 13.3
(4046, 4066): 13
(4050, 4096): 13.3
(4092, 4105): 11.9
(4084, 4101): 13.3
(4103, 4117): 13.4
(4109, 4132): 14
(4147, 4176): 13.2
